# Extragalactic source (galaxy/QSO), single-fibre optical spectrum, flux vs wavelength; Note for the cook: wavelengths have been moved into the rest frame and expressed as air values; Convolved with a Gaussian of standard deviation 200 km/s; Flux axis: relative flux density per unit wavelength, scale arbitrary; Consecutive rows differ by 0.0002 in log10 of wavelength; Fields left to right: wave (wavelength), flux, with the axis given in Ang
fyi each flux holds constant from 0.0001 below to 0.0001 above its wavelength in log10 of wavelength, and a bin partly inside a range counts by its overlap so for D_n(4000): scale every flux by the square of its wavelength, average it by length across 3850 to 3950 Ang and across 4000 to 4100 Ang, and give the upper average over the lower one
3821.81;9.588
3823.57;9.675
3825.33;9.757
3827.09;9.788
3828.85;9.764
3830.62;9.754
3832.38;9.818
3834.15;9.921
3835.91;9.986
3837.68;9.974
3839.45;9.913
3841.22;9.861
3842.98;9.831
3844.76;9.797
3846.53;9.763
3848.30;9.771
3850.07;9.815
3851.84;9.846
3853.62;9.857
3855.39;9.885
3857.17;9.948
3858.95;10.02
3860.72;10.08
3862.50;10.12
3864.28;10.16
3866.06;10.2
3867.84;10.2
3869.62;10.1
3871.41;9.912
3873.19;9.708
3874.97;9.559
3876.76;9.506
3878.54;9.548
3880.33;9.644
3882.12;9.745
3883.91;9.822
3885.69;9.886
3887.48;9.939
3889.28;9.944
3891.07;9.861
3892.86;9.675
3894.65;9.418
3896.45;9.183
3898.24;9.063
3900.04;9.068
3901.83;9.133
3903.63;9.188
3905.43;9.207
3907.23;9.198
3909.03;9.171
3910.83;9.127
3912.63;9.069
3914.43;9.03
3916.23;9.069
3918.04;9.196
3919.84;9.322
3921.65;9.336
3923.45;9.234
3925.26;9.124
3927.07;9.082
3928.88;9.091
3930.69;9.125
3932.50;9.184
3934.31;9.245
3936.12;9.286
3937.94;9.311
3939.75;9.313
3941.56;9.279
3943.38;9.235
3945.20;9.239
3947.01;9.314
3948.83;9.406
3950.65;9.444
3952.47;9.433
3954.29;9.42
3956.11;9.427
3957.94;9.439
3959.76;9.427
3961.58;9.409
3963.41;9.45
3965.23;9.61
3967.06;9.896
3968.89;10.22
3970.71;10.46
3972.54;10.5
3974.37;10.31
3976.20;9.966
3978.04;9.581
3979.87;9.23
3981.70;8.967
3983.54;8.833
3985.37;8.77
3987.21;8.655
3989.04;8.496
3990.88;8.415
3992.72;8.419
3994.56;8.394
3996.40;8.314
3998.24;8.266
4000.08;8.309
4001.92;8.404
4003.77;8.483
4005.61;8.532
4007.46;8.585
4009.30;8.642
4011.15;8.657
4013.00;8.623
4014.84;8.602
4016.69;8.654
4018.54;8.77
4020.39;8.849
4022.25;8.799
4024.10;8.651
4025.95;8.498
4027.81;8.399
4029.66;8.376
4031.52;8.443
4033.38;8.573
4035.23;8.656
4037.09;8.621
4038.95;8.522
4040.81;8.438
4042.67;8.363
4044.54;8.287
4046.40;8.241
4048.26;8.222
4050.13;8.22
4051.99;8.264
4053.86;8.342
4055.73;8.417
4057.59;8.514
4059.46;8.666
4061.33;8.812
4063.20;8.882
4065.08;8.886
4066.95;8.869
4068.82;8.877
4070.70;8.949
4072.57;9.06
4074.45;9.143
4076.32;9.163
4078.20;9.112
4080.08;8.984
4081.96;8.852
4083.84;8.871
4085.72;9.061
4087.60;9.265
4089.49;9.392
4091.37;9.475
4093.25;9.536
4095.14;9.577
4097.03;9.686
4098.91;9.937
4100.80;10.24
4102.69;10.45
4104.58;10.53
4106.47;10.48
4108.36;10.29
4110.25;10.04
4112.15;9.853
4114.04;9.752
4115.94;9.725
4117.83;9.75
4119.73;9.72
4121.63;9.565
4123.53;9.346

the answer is 1.00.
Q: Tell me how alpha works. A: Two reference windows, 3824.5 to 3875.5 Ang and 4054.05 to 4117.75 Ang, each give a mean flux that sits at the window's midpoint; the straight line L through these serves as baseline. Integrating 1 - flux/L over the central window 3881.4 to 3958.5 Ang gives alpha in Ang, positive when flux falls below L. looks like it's 3.3 Ang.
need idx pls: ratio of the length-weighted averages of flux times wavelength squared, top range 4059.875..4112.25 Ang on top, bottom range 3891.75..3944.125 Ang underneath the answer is 1.11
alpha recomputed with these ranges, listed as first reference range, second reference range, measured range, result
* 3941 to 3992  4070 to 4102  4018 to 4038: 1.64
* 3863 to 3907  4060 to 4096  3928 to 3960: 0.56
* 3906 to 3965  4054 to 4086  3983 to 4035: 2.88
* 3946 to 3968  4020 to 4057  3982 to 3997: 0.84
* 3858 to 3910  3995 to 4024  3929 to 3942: -0.04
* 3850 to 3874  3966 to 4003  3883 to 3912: 0.94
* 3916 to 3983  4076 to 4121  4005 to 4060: 6.06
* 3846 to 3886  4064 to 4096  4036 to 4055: 1.82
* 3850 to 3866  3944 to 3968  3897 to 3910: 0.79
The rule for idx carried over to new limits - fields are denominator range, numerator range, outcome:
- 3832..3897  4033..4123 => 1.04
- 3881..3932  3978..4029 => 0.97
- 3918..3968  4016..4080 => 0.98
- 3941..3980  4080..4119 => 1.08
